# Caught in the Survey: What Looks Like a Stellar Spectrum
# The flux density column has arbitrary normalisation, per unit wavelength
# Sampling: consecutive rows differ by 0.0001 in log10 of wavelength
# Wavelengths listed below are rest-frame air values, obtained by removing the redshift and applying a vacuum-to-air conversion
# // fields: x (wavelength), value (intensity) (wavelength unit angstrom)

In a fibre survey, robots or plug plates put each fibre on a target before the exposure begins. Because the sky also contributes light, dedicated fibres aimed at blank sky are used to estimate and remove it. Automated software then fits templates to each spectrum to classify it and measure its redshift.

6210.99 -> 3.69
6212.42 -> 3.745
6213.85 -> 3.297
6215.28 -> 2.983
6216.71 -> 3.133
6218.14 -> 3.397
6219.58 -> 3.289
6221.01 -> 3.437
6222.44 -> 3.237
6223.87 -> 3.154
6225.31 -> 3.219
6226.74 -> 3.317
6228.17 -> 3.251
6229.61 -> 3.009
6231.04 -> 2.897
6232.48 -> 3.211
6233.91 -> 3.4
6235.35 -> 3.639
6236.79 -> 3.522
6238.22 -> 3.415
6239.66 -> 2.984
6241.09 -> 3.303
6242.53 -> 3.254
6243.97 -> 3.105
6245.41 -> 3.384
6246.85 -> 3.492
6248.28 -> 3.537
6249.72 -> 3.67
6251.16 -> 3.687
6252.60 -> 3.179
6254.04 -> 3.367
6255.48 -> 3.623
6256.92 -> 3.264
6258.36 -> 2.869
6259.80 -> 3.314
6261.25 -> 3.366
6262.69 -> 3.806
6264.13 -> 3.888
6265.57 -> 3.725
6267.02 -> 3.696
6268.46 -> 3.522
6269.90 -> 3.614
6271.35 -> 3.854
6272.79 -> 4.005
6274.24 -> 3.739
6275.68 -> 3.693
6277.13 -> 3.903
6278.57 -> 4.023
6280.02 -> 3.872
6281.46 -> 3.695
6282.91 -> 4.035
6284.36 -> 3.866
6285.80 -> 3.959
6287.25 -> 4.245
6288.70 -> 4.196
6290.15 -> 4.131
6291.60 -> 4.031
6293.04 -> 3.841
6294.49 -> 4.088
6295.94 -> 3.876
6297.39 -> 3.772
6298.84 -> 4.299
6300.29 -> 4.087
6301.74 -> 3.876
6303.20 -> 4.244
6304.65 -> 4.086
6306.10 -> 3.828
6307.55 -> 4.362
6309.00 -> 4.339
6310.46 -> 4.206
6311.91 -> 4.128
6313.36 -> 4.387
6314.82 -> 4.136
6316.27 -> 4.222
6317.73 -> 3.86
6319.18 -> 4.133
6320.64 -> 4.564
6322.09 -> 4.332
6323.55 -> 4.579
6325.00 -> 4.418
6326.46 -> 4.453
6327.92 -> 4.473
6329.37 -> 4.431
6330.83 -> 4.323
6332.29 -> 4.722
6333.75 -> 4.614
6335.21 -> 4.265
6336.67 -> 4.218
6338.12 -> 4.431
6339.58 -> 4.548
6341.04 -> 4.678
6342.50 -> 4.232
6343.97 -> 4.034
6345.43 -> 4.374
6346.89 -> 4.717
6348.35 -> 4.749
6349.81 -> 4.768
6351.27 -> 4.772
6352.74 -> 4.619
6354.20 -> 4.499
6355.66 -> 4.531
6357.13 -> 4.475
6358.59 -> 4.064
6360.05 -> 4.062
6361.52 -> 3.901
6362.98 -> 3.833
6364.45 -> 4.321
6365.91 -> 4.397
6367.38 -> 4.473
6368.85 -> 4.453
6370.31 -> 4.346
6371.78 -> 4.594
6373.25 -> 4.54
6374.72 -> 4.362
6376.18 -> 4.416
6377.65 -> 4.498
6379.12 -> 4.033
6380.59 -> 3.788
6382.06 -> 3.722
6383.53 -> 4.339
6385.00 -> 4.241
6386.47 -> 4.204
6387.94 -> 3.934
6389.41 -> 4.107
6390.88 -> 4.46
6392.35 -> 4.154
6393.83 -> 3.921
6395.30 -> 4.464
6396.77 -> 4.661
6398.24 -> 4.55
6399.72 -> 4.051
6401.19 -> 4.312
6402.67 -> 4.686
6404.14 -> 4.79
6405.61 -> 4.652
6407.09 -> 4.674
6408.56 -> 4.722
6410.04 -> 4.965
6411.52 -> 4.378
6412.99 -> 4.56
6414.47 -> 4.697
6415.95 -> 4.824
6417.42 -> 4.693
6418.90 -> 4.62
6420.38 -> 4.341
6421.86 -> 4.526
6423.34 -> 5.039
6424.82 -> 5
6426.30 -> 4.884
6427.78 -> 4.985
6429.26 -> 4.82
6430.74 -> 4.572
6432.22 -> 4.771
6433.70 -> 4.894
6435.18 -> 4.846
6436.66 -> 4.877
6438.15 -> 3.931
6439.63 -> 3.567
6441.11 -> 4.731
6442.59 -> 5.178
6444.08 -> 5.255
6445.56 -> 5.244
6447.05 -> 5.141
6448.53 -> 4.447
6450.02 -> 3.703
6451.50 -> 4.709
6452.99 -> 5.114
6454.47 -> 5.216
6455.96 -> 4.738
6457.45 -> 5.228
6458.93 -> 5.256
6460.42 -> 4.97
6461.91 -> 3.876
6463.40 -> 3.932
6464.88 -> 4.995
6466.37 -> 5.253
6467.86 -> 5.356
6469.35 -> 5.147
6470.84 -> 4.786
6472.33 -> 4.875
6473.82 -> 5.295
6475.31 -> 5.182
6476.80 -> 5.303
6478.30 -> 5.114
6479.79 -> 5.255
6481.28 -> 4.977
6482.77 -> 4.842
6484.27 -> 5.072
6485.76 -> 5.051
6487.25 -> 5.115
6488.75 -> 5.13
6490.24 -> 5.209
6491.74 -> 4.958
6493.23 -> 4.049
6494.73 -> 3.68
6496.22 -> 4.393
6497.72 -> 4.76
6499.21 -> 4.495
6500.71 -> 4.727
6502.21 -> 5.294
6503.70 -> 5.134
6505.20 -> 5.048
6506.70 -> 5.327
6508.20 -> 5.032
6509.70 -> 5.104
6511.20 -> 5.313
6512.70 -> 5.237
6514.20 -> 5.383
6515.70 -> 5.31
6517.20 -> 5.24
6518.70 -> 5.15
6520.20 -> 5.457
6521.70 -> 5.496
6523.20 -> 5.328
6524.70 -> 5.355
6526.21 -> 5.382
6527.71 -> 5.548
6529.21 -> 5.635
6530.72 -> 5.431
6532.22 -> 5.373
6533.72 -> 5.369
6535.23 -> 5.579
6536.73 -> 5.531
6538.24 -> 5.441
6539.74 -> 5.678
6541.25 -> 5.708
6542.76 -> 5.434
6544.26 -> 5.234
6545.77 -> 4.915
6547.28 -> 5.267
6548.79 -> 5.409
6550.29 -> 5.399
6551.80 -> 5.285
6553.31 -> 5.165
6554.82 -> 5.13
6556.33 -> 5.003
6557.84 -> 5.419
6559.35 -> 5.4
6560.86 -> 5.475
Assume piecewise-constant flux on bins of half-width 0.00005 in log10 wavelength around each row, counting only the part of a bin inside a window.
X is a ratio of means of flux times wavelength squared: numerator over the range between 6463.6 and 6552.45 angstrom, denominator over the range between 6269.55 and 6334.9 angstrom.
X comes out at 1.3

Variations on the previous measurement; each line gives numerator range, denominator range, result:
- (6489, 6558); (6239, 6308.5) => 1.50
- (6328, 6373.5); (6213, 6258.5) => 1.39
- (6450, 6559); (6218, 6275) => 1.62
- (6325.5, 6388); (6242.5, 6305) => 1.19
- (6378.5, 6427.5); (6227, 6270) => 1.38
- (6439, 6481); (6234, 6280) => 1.48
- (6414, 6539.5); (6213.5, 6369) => 1.35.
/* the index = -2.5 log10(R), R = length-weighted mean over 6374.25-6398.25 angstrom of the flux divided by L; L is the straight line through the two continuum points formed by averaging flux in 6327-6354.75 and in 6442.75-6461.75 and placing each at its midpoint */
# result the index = 0.108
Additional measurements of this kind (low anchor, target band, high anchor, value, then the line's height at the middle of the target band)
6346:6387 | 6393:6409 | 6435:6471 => 0.01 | 4.52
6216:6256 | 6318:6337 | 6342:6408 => -0.11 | 4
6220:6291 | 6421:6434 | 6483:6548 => -0.05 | 4.62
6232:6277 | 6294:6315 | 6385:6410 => -0.08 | 3.81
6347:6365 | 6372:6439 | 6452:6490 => 0.04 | 4.66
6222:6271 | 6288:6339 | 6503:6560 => -0.10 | 3.84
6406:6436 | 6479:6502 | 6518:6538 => 0.09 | 5.19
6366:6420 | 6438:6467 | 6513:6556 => 0.02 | 4.82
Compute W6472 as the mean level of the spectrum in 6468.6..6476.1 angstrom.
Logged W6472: 5.06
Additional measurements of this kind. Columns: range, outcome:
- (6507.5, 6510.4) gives 5.07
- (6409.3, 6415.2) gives 4.65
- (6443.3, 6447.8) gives 5.21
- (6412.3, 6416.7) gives 4.7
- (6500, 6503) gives 5.02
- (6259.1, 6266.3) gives 3.62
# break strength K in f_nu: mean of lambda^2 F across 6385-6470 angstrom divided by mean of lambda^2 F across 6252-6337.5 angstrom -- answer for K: 1.2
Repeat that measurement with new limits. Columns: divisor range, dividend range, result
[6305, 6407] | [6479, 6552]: 1.25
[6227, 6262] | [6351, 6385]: 1.34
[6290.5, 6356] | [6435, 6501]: 1.17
